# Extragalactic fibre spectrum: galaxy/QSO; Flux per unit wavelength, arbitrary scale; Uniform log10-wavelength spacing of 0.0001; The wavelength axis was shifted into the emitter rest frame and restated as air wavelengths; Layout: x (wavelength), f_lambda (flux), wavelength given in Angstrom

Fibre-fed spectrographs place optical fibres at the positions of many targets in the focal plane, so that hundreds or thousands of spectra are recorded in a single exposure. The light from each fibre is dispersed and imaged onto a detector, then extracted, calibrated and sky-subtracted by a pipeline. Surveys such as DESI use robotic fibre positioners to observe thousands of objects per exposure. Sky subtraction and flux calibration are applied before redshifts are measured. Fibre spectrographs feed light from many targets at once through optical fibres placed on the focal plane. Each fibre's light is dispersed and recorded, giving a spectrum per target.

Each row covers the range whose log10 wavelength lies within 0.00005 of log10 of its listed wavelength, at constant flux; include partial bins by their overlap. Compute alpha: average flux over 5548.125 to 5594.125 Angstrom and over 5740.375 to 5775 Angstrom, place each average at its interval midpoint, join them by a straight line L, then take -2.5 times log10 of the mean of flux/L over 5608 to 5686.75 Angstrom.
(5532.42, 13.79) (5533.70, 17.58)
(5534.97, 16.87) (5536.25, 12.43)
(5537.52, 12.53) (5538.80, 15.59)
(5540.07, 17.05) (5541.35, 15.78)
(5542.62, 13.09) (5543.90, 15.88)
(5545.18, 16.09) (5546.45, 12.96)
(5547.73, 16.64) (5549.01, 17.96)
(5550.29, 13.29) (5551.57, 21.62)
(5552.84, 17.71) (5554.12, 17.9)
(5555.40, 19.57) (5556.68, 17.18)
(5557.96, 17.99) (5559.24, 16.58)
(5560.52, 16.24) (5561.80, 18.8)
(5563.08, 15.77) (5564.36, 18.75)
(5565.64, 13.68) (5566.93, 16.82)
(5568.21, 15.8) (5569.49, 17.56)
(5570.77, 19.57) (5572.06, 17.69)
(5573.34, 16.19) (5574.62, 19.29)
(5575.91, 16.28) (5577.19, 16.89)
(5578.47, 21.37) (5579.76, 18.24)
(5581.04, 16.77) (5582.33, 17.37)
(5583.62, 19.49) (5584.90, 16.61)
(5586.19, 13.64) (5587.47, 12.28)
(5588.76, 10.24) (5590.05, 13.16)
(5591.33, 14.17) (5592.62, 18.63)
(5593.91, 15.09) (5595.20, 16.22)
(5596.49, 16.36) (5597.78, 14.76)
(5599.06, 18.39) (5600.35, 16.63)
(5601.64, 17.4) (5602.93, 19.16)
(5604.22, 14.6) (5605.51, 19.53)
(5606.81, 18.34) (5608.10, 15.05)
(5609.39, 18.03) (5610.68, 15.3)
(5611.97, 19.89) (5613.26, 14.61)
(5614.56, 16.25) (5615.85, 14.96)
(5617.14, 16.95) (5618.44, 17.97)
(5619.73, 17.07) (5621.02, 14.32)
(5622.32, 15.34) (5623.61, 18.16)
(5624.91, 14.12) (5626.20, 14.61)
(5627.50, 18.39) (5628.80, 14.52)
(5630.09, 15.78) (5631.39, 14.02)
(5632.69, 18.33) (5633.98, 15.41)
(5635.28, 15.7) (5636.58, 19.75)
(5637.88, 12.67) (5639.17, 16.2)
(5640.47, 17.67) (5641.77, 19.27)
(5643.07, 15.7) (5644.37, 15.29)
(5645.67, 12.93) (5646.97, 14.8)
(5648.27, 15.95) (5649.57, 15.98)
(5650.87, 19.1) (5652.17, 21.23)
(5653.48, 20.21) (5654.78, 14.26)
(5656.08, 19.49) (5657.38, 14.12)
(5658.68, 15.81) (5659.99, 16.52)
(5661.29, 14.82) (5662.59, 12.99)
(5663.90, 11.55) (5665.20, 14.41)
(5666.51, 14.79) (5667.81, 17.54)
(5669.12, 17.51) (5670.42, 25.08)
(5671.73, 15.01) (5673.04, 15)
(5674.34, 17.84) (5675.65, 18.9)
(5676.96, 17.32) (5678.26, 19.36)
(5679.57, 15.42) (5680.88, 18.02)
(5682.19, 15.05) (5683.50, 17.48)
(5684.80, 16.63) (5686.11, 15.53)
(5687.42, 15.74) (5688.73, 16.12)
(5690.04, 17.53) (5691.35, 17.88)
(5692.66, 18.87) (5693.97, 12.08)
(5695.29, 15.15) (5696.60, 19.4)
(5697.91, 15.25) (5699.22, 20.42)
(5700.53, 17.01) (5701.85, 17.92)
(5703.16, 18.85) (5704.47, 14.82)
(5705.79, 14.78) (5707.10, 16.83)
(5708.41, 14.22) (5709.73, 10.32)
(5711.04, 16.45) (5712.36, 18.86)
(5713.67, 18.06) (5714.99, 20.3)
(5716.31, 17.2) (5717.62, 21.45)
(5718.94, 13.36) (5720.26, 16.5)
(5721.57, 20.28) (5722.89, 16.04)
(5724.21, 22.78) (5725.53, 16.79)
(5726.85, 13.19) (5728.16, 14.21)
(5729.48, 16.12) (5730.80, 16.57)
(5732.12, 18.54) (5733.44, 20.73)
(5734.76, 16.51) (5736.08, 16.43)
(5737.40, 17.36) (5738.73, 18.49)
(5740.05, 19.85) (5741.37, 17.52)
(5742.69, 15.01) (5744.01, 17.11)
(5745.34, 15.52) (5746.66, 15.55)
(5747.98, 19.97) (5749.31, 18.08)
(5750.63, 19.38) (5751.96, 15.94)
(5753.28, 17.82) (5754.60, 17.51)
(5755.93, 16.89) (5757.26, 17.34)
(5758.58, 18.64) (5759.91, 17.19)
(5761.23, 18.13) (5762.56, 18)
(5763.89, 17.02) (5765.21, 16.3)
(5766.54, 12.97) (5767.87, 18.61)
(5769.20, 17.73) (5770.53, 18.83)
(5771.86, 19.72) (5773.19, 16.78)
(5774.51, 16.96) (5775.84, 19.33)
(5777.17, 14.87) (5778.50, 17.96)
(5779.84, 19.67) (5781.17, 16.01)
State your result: 0.040 mag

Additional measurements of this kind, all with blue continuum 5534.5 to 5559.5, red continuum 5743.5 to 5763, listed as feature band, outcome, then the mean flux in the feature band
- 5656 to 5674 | 0.07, 16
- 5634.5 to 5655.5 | 0.01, 16.7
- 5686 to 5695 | 0.06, 16.2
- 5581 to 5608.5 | 0.03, 16.1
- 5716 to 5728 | 0.00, 17.4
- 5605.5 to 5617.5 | -0.01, 16.7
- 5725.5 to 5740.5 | 0.02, 17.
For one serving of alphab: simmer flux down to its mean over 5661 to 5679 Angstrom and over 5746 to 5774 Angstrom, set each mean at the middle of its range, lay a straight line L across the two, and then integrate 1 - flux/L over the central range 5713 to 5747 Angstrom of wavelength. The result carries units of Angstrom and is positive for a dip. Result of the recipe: -0.3 Angstrom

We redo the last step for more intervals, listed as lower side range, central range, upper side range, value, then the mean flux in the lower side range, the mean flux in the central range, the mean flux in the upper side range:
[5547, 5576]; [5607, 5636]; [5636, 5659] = 1.25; 17.3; 16.2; 16.7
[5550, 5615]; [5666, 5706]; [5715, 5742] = 0.65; 16.9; 17.1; 17.6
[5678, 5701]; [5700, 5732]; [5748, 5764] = 0.67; 16.8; 16.8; 17.8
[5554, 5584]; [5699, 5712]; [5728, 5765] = 1.03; 17.5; 16.1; 17.4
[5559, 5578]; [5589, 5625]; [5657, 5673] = 0.41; 17.1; 16.4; 15.8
